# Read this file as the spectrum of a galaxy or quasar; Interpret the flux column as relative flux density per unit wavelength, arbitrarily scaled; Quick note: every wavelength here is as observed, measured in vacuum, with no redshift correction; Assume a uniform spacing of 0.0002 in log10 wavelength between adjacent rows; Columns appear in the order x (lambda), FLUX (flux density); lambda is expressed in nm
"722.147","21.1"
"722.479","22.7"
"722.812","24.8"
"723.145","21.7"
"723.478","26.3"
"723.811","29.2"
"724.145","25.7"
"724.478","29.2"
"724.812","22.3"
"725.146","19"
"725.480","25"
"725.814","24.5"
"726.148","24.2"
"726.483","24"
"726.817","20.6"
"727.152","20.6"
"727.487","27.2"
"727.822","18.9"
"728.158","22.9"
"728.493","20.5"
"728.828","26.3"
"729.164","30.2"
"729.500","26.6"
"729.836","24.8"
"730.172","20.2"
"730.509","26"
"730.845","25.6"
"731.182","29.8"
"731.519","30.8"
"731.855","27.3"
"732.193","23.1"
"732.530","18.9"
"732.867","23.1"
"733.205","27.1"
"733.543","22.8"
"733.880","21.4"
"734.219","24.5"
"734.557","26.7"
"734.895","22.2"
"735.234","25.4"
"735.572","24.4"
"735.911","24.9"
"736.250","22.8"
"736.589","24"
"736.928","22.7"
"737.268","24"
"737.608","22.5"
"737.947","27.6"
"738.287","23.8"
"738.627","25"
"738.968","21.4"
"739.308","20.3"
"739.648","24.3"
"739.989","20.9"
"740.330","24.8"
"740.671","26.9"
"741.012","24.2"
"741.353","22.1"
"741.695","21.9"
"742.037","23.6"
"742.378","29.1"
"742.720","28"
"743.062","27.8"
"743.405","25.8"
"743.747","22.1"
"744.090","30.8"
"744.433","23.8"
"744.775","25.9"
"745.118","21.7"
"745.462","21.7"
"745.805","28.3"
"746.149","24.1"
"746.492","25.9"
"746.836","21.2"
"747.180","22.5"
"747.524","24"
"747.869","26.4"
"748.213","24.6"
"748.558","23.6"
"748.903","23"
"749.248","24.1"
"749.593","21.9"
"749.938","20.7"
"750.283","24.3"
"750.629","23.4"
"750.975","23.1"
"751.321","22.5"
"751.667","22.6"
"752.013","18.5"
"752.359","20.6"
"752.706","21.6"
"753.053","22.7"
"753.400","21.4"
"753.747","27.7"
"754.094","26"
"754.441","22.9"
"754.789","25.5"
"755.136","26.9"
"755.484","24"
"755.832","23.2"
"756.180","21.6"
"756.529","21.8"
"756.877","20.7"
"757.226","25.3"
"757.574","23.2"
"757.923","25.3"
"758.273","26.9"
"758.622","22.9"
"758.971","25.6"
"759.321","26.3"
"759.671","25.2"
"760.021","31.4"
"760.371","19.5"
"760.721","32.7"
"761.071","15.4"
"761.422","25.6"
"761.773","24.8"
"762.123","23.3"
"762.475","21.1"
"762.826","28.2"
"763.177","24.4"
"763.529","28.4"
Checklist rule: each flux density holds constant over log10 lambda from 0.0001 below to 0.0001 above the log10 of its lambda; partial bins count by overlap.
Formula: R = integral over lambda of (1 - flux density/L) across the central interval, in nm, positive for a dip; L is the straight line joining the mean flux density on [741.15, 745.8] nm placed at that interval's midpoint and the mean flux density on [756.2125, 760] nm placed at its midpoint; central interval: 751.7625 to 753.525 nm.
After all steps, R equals 0.26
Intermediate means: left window 25.1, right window 24.5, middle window 21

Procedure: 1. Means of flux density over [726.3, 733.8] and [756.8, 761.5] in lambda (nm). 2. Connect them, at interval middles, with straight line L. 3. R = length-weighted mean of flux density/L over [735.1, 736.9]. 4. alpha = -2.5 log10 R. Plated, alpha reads 0.01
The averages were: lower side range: 24.4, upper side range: 24.8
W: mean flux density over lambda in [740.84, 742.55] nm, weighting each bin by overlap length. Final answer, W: 24.2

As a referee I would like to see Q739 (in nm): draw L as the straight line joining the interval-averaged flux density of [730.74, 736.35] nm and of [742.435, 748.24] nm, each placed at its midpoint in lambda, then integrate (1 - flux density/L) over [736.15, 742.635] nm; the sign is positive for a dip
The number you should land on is 0.28 nm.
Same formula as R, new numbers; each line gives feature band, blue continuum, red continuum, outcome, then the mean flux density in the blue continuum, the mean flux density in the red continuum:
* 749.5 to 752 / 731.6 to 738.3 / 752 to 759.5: 0.15 nm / 24.1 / 23.8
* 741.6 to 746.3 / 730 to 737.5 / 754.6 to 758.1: -0.25 nm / 24.4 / 23.7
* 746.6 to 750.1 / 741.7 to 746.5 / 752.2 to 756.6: 0.20 nm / 25.5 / 23.6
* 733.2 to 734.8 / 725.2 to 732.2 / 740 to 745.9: 0.04 nm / 24.7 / 25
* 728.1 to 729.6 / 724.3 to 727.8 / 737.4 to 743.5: -0.11 nm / 23.5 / 24.4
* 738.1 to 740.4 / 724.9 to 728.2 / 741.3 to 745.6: 0.15 nm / 22.7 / 25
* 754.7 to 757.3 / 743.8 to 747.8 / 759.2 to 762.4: 0.12 nm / 24.5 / 24.8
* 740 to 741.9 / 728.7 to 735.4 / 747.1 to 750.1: 0.04 nm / 25.1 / 23.5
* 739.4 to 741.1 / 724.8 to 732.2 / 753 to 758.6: 0.02 nm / 24.4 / 24.1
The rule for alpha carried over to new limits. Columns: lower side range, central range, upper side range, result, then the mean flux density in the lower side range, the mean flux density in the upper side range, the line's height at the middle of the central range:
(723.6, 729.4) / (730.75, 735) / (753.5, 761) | -0.03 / 24.2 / 24.8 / 24.3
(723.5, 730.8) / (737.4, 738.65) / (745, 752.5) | -0.04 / 24.3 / 23.1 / 23.7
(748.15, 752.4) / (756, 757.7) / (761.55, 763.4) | 0.05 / 22.5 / 24.5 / 23.6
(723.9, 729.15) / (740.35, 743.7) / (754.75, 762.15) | -0.06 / 23.7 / 24.4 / 24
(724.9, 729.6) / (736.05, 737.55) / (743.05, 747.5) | 0.04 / 23.5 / 24.6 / 24.1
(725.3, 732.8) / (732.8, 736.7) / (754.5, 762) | 0.01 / 24.4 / 24.4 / 24.4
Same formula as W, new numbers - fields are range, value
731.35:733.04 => 24.6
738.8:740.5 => 22.3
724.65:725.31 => 20.6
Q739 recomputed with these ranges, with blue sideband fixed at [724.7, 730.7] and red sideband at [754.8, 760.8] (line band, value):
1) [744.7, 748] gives 0.028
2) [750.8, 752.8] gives 0.247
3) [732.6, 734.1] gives 0.030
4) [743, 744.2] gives -0.105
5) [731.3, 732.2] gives -0.160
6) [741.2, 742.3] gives 0.047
